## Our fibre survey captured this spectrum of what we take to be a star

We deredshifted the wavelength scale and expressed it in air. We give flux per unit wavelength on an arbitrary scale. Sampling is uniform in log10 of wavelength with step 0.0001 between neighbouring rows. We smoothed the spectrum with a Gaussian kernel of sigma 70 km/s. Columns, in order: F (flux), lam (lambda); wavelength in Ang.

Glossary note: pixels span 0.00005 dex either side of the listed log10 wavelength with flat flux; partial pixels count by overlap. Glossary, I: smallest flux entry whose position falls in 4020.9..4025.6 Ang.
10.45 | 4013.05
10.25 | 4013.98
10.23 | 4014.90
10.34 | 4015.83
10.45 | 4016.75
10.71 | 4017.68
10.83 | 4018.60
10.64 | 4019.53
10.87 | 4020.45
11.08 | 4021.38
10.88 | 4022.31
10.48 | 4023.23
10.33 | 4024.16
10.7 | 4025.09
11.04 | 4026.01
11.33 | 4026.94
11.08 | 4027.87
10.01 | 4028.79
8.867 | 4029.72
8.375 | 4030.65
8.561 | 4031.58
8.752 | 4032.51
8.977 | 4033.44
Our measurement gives 10.33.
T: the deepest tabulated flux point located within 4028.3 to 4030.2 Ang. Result 8.867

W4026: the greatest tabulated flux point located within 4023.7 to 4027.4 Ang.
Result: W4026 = 11.33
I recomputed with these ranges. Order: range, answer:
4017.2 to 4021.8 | 10.64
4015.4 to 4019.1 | 10.34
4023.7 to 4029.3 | 10.01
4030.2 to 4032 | 8.375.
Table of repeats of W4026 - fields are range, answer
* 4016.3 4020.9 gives 10.87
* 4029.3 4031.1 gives 8.867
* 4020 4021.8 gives 11.08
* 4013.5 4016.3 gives 10.34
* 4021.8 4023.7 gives 10.88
